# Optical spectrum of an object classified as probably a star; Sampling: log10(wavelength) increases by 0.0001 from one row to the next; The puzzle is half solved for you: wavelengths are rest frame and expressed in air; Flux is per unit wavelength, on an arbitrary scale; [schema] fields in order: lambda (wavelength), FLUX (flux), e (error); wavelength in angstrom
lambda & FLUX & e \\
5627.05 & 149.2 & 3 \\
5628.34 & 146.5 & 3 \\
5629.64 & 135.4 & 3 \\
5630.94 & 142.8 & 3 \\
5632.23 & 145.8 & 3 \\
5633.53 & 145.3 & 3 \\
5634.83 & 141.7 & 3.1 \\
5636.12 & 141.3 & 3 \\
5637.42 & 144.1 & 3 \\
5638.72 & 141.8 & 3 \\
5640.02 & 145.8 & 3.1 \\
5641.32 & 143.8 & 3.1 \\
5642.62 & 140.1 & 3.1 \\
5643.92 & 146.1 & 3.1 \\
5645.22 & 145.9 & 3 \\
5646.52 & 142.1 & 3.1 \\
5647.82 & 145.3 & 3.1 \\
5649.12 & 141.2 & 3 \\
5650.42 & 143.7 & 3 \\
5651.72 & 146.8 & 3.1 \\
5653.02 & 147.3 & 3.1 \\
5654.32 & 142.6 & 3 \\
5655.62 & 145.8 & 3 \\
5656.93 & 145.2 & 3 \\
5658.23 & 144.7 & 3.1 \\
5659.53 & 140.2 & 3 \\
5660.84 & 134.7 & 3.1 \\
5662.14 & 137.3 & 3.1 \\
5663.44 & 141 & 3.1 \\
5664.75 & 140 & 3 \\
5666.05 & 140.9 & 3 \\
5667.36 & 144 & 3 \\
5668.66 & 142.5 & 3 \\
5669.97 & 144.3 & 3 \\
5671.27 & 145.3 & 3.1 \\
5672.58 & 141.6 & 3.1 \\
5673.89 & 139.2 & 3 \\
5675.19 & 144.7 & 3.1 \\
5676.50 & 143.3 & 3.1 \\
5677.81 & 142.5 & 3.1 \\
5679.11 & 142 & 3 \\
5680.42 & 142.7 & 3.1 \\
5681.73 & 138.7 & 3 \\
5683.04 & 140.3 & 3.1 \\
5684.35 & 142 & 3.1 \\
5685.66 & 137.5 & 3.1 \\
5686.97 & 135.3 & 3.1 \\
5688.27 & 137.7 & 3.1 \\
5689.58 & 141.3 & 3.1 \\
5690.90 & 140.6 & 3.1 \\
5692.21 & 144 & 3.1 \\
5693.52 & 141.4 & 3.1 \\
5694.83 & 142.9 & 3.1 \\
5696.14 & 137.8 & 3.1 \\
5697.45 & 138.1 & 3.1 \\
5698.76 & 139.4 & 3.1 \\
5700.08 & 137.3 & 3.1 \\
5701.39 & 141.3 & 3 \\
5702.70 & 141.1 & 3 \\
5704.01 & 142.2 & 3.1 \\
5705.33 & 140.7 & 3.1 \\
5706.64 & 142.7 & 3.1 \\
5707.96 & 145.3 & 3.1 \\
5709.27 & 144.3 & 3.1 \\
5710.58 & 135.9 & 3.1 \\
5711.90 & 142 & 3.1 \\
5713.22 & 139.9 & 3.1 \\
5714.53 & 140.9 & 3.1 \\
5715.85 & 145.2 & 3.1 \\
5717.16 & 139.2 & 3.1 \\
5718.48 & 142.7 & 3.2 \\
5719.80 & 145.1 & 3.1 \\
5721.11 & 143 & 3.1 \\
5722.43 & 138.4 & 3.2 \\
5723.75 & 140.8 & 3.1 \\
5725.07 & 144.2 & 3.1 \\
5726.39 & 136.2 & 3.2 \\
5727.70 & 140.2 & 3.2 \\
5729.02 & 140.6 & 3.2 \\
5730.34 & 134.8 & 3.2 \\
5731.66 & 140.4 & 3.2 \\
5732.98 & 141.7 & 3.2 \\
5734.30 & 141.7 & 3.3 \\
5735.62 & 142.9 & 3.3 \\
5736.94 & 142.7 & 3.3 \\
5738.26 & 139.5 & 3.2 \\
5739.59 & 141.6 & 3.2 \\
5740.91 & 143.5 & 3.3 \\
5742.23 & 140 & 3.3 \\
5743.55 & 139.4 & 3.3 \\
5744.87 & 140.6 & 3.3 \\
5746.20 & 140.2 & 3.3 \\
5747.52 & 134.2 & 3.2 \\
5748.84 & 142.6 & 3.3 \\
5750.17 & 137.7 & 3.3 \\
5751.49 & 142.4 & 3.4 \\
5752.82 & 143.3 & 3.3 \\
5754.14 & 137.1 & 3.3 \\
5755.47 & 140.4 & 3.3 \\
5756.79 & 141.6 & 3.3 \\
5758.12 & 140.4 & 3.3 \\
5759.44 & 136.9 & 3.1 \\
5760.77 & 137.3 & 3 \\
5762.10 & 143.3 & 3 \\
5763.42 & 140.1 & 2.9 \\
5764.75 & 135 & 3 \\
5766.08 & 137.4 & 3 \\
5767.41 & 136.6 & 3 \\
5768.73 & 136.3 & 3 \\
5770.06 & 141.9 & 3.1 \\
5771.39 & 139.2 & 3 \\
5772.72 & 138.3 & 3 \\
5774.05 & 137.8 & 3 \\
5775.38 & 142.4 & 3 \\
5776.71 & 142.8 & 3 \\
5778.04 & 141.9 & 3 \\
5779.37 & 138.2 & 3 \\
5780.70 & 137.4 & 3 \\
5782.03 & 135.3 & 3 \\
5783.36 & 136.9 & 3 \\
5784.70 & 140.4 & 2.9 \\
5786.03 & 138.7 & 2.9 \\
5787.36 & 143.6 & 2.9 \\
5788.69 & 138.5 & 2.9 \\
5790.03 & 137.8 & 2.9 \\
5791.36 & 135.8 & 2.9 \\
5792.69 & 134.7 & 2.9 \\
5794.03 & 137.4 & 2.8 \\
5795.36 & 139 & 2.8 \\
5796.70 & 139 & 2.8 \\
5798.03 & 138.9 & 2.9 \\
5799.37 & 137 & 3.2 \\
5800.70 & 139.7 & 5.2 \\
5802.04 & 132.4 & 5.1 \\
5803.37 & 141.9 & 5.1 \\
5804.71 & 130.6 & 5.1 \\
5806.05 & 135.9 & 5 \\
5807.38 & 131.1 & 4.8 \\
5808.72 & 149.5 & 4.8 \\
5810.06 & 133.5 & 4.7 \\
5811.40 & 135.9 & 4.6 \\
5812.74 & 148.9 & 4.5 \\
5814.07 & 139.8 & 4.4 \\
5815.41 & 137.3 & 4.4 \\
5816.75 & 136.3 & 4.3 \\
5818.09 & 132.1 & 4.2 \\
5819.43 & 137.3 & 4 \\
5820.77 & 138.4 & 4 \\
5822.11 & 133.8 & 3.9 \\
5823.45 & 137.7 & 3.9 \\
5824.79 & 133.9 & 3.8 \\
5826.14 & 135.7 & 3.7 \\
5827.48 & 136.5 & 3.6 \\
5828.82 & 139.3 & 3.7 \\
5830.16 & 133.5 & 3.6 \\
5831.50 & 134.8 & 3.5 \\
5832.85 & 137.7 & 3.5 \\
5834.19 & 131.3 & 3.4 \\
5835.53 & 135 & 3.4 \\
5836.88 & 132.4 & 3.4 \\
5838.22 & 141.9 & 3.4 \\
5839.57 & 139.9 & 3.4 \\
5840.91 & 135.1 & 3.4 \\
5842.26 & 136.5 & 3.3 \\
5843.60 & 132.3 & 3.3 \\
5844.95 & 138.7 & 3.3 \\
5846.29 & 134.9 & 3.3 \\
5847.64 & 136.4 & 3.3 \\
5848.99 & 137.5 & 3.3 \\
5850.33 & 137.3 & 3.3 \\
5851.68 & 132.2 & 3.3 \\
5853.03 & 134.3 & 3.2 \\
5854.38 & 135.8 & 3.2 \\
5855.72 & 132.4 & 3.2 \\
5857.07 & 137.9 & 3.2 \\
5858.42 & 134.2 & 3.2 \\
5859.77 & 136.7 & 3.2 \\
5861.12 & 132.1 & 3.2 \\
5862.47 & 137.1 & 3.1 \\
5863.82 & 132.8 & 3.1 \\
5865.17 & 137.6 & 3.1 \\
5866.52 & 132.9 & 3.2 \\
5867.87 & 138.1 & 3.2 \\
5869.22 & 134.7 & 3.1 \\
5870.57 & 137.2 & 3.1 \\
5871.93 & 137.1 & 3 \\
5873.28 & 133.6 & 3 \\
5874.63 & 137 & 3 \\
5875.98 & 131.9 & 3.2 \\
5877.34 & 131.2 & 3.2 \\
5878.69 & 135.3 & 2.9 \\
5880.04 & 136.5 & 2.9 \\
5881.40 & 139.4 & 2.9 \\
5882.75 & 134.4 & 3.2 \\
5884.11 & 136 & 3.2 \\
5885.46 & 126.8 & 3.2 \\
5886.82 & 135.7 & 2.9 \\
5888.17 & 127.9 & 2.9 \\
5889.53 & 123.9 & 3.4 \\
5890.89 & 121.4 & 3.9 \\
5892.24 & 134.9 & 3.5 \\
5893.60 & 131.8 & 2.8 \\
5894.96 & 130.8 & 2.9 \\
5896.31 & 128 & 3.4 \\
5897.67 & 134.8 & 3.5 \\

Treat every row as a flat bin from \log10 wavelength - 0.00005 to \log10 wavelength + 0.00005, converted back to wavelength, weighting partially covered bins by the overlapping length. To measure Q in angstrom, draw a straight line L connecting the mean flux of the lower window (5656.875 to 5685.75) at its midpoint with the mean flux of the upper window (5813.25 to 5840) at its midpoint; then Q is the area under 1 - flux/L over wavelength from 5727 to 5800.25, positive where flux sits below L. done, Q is -0.5 angstrom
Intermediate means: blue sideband 142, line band 139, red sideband 136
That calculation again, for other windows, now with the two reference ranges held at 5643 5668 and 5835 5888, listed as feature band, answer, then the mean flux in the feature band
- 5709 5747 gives -0.2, 141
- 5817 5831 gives 0.1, 136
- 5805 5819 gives -0.1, 138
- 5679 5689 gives 0.2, 139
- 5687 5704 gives 0.1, 140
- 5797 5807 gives 0.1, 137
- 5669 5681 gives -0.1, 143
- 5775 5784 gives -0.1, 139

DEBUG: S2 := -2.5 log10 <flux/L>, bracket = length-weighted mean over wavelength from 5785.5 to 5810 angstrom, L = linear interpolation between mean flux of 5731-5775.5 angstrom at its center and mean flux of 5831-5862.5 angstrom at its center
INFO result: 0.00 mag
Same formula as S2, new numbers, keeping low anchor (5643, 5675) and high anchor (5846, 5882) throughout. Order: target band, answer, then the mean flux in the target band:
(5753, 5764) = -0.01 mag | 140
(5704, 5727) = -0.01 mag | 142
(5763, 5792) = 0.00 mag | 139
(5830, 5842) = 0.00 mag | 136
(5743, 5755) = 0.00 mag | 140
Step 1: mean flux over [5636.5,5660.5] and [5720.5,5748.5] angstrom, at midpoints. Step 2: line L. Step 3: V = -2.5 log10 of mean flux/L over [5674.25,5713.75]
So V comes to 0.01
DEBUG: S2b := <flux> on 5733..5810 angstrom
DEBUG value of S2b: 139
